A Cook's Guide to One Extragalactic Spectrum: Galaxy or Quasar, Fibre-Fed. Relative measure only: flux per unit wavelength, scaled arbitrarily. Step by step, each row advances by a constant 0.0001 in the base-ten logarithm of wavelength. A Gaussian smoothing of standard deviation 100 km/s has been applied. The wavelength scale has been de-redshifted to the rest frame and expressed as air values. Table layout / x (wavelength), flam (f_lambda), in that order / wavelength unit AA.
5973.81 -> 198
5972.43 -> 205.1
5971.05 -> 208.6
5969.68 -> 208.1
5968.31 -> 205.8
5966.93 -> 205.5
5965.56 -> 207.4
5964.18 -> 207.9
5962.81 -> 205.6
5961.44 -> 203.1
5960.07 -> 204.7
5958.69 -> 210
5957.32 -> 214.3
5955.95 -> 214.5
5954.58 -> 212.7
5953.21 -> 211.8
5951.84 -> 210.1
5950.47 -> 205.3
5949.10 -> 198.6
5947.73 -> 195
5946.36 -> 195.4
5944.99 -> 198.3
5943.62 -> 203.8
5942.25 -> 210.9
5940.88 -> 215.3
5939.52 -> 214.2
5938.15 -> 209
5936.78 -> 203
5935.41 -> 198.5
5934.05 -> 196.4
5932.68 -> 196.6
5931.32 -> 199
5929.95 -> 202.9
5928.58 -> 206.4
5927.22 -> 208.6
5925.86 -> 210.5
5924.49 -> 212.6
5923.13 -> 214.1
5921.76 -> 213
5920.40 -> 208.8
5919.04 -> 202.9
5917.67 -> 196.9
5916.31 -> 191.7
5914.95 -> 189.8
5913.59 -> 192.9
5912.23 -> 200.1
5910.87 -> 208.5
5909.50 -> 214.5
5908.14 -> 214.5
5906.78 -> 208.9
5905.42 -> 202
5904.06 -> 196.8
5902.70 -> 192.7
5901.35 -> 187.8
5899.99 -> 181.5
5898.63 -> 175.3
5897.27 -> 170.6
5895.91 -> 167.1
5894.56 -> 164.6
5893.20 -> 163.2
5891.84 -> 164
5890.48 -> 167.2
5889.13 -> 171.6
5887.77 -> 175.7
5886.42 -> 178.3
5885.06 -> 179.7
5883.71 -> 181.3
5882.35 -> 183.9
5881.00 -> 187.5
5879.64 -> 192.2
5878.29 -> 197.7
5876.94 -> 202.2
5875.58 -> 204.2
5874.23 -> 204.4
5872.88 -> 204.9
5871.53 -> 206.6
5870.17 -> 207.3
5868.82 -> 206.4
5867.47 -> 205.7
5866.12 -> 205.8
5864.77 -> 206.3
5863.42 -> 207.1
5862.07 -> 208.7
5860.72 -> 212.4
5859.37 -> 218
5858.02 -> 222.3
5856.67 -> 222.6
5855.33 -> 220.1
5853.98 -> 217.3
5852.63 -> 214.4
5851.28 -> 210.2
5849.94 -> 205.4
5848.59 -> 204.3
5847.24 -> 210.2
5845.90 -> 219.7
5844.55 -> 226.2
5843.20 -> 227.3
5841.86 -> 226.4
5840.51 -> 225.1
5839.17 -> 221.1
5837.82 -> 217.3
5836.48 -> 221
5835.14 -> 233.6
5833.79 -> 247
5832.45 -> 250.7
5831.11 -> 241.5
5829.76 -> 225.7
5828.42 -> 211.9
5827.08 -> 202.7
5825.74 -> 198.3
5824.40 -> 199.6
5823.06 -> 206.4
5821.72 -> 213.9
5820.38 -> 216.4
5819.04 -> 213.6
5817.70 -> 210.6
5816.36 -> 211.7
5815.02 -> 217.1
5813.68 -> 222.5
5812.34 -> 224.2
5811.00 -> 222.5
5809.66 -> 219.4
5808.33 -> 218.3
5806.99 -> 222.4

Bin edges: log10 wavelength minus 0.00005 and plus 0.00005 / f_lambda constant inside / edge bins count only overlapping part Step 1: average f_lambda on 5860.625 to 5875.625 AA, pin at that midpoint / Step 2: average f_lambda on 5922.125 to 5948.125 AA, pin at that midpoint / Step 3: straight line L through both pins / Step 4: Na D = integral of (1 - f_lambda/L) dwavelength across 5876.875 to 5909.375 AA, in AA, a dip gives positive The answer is 3.5 AA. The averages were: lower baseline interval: 207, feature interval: 184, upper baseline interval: 205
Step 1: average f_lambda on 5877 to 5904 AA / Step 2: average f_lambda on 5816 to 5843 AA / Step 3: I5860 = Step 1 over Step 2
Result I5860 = 0.81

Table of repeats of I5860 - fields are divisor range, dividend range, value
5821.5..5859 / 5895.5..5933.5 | 0.91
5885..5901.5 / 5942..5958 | 1.20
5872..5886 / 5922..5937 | 1.06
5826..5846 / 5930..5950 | 0.90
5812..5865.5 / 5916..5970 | 0.95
